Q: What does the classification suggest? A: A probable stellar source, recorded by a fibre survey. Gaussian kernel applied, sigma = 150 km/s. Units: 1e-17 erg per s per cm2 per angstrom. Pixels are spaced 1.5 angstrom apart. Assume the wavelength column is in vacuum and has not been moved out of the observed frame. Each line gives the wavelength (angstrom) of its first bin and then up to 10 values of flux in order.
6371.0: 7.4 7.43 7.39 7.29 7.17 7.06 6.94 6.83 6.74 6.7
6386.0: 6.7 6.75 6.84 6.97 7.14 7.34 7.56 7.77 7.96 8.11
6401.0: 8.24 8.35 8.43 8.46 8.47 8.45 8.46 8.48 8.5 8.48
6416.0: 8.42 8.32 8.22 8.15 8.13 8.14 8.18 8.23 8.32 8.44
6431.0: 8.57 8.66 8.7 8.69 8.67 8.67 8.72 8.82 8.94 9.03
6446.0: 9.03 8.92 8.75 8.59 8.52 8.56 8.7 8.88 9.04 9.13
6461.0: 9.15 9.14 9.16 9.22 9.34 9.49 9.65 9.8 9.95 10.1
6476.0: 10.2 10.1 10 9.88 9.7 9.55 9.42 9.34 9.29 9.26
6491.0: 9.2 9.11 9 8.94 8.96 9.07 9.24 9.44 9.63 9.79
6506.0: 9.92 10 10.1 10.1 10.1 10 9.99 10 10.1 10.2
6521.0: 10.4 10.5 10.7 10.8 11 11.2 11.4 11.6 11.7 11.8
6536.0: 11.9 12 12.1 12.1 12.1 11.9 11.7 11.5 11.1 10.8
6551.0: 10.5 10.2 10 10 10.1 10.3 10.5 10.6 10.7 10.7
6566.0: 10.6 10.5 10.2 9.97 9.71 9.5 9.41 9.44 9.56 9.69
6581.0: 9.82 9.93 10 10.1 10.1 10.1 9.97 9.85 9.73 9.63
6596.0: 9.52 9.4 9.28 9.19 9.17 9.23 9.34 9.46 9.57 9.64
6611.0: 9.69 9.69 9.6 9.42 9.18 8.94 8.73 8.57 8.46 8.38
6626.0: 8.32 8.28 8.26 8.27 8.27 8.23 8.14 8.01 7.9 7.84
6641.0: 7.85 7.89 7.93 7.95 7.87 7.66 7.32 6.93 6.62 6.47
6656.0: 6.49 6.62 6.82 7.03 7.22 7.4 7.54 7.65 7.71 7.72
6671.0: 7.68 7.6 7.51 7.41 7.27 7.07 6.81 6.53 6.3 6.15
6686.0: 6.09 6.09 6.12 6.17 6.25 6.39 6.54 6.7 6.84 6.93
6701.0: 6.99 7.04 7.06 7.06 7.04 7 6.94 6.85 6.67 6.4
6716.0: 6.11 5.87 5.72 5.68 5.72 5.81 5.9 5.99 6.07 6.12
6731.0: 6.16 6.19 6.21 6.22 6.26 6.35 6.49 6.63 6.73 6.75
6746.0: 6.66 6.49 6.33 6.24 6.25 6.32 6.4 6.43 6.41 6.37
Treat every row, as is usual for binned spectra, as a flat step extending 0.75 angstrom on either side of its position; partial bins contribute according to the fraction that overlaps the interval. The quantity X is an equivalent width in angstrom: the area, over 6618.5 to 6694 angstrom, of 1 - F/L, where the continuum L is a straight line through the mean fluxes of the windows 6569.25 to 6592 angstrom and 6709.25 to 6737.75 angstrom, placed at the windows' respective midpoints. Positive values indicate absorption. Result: 4.5 angstrom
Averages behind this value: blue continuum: 9.82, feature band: 7.41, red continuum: 6.15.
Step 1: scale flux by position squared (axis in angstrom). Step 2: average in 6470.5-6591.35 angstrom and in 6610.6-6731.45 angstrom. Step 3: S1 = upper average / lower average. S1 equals 0.74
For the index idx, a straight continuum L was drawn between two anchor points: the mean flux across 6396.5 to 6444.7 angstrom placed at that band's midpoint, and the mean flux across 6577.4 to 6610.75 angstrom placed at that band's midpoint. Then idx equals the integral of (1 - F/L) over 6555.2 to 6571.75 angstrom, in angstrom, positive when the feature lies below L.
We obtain -1.64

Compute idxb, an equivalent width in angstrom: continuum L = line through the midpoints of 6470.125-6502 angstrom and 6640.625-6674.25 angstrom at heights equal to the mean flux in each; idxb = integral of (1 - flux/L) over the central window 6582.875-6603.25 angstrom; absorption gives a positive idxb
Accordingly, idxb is -3.8 angstrom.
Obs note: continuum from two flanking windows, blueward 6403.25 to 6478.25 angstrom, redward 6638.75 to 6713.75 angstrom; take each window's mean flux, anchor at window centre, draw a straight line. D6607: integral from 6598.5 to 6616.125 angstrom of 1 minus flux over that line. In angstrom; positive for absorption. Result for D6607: -4.4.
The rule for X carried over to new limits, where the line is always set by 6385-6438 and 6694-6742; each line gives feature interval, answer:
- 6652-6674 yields -1.5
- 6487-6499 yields -2.3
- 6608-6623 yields -4.9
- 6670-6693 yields -0.4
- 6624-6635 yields -2.2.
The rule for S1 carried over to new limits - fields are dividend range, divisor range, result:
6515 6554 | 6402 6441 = 1.37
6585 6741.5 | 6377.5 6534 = 0.90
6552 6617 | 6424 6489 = 1.12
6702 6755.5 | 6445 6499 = 0.74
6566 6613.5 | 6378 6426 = 1.32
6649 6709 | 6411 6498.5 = 0.82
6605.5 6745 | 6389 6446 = 0.94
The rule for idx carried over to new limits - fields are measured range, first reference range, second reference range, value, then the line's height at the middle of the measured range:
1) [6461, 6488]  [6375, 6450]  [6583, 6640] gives -4.0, 8.39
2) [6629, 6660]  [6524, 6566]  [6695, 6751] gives 3.4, 8.5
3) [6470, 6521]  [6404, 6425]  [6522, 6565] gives 1.9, 10.1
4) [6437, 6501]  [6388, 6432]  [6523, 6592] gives -0.7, 9.12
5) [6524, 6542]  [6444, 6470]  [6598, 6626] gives -4.9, 9.08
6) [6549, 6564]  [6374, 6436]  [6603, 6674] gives -4.4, 8.02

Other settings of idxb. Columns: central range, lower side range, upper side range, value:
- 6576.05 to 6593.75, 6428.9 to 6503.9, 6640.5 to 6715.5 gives -4.25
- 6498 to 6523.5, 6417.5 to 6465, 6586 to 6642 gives -3.26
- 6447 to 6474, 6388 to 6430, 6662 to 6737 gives -4.48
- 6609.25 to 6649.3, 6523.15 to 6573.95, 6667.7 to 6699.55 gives 0.03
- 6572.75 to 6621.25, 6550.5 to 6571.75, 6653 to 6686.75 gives -1.65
